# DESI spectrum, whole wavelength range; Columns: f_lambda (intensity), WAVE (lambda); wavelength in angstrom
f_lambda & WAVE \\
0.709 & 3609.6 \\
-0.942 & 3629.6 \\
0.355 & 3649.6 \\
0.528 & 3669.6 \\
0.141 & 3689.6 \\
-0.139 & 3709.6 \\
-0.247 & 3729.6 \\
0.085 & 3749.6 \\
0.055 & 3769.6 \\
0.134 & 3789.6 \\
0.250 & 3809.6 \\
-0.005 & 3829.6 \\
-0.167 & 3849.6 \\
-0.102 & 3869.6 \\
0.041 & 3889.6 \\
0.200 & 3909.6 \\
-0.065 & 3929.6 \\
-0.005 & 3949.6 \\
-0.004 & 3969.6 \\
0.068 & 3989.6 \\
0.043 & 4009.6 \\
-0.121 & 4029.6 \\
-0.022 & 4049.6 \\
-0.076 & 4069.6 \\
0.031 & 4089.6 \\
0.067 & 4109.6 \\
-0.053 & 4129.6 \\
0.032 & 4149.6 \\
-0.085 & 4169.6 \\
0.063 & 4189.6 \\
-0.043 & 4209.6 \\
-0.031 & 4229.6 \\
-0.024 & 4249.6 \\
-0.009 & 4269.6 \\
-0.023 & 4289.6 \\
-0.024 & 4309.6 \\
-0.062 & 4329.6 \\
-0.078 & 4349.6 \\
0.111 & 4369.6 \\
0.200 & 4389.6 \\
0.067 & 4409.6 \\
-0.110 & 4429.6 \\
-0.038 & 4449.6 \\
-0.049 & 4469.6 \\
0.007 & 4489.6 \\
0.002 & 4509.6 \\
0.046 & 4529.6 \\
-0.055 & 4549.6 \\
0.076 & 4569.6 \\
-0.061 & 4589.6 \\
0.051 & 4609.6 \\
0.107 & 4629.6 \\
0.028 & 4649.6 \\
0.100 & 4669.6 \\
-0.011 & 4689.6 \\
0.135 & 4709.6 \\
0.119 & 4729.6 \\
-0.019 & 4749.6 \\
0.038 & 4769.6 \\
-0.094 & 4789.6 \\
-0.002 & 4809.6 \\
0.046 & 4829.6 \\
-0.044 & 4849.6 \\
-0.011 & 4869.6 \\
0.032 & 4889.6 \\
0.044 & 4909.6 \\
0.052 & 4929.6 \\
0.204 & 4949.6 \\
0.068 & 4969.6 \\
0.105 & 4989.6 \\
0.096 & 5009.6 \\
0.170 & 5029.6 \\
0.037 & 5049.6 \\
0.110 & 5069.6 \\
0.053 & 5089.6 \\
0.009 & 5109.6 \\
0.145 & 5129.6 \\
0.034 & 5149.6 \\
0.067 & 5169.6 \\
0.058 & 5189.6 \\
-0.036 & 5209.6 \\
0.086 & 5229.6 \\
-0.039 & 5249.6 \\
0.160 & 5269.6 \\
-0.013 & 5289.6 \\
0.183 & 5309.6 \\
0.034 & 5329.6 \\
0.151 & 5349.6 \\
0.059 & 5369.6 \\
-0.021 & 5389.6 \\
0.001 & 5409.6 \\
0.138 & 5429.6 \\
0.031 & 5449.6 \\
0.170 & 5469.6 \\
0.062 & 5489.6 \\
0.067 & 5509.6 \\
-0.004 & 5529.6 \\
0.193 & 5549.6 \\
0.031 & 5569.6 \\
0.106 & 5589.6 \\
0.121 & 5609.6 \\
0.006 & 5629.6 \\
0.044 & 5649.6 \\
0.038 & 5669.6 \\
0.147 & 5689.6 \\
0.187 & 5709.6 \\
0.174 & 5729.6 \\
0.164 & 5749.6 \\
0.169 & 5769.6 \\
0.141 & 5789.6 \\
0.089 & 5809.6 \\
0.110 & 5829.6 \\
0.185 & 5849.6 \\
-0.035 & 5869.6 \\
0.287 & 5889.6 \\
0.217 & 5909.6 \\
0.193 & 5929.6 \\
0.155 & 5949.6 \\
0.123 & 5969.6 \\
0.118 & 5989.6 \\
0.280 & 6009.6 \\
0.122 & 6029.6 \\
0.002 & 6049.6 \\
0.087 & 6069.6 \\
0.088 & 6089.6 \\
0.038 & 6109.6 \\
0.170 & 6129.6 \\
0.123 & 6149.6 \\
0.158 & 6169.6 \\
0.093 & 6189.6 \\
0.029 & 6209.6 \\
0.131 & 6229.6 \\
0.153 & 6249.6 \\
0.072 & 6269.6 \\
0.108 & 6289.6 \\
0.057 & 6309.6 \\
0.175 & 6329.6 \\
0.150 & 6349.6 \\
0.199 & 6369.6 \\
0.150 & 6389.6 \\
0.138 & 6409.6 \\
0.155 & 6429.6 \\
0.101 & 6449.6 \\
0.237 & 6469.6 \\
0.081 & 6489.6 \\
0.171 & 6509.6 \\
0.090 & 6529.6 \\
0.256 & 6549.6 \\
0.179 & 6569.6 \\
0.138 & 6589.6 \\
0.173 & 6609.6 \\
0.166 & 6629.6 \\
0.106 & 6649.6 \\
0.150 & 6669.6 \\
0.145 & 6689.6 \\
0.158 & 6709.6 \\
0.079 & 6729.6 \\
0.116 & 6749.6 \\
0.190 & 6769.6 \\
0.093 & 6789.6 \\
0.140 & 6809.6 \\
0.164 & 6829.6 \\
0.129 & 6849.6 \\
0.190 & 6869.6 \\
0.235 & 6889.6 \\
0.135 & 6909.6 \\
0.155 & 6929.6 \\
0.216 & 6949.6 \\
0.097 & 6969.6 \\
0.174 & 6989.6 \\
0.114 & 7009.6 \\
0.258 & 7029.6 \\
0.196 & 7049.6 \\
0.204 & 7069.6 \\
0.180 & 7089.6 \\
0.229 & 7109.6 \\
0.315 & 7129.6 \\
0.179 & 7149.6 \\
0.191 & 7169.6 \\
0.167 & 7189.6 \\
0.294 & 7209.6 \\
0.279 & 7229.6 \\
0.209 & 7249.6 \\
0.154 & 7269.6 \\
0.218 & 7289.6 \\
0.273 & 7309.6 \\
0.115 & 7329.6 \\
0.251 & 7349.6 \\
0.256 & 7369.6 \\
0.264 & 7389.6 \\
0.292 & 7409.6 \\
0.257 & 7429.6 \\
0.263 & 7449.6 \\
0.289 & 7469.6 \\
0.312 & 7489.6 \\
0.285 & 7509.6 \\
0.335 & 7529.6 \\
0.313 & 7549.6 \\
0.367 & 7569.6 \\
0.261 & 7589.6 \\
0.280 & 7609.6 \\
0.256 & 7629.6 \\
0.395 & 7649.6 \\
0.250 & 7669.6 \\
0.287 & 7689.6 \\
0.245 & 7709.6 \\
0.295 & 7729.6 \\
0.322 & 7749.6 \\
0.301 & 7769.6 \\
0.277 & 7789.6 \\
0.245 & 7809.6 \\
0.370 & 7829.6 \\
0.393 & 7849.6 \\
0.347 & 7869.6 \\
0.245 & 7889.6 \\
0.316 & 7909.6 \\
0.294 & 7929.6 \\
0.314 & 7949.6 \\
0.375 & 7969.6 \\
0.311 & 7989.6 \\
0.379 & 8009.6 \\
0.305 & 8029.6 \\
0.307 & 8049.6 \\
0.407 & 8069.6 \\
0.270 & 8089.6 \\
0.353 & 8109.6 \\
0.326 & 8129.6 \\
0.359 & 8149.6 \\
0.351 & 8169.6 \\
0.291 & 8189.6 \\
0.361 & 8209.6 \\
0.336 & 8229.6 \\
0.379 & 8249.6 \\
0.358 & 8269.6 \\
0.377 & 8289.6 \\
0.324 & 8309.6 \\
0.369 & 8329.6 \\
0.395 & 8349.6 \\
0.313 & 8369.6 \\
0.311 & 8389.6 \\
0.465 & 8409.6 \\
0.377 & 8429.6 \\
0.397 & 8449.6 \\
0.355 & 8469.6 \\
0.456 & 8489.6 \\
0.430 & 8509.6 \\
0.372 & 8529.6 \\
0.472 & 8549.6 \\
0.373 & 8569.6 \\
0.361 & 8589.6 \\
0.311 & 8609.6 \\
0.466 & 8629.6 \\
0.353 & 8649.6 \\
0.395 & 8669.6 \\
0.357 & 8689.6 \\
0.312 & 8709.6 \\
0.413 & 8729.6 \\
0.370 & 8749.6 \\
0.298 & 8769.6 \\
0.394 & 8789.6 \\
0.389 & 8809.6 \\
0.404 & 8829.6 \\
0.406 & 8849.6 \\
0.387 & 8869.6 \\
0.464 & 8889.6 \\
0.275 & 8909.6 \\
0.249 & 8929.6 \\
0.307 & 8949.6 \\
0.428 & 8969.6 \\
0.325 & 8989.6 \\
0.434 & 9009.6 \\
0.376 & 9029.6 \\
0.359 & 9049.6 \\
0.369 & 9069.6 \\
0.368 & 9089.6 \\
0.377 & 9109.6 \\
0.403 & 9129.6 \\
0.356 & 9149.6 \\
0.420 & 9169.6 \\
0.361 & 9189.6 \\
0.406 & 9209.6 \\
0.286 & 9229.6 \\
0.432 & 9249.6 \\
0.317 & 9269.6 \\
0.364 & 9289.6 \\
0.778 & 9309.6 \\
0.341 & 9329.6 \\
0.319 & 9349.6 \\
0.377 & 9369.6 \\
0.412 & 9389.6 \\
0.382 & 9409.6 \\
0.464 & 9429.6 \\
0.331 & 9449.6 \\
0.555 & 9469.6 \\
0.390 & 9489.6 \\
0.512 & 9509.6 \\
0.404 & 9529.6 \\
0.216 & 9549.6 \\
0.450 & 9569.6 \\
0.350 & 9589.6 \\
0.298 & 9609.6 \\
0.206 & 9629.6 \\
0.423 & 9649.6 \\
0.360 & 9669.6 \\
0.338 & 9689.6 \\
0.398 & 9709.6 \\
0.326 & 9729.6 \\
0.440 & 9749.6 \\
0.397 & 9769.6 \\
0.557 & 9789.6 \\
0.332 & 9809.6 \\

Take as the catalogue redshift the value 0.847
